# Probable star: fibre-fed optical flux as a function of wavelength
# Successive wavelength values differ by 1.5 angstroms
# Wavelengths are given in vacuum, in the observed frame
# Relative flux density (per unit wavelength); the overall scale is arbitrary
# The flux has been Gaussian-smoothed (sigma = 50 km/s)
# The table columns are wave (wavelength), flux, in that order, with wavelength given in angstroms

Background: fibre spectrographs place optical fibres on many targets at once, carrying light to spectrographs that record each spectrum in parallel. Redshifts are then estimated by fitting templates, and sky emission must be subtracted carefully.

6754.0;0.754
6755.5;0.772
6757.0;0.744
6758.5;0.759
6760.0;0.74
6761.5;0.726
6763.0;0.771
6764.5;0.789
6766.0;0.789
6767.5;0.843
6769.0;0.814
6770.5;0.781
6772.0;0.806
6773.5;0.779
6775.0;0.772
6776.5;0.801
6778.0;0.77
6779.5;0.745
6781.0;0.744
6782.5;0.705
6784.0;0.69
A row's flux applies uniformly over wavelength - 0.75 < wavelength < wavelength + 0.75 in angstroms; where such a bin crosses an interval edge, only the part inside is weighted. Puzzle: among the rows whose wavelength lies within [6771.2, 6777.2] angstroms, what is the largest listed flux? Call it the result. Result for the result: 0.806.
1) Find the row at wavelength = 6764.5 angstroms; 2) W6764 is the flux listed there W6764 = 0.789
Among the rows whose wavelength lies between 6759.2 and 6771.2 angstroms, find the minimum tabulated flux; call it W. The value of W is 0.726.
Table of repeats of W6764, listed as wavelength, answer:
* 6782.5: 0.705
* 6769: 0.814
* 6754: 0.754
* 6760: 0.74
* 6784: 0.69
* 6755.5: 0.772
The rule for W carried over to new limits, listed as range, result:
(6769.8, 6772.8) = 0.781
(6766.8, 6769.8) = 0.814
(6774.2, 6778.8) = 0.77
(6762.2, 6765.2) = 0.771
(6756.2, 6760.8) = 0.74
